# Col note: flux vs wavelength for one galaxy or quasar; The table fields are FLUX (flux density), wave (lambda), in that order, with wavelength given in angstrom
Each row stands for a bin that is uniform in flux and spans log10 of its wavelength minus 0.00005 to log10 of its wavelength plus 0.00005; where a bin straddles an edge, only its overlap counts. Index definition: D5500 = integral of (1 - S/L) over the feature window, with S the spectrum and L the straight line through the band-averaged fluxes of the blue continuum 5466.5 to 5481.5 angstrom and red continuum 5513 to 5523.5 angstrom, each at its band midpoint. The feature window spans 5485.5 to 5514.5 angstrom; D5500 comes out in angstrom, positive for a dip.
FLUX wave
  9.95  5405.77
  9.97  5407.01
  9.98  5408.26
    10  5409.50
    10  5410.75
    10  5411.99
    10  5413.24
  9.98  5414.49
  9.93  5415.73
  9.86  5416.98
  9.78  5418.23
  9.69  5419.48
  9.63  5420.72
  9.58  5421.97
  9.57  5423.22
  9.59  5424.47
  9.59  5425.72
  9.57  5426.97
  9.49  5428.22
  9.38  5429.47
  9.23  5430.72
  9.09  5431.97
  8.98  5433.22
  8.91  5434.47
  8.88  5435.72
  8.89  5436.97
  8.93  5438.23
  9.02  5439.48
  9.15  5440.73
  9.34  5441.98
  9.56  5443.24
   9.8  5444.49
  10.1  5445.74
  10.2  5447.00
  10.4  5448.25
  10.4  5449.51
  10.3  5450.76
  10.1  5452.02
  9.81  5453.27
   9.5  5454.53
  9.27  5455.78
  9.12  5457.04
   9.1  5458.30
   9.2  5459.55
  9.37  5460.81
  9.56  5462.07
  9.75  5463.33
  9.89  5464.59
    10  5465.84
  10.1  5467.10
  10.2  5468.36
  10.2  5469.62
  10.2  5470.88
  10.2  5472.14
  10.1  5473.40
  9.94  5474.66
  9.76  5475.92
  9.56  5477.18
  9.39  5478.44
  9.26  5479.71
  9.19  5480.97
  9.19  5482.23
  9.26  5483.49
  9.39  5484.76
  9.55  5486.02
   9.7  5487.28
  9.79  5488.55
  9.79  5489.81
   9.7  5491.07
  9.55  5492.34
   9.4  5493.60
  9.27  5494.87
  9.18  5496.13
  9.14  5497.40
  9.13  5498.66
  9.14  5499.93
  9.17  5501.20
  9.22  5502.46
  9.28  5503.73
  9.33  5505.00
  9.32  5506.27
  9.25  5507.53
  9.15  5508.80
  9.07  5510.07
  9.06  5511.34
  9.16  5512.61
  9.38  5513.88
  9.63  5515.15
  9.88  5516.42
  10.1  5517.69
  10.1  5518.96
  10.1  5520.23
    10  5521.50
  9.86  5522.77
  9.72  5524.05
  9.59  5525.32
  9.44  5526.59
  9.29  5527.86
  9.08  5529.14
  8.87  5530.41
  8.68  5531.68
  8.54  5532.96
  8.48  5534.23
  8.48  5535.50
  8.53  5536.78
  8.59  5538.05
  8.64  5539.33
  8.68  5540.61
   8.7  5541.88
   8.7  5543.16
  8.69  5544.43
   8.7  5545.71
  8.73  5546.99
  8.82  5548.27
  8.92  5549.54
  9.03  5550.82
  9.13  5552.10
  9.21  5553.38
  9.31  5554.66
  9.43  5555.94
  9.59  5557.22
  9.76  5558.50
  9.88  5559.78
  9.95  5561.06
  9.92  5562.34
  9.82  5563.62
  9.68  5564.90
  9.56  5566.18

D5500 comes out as 1.5 angstrom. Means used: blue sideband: 9.84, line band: 9.34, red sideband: 9.86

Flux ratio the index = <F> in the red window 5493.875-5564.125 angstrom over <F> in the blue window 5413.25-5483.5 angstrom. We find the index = 0.96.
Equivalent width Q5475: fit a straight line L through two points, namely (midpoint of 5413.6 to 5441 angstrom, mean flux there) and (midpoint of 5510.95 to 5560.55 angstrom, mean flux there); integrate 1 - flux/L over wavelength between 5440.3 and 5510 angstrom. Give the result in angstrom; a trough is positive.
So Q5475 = -2.1 angstrom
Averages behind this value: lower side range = 9.41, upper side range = 9.19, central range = 9.59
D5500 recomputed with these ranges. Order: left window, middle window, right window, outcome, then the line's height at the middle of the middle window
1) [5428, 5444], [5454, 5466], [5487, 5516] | -0.3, 9.21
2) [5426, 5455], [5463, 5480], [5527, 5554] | -1.1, 9.3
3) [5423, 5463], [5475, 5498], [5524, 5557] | -0.6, 9.23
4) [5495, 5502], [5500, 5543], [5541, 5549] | -1.2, 8.95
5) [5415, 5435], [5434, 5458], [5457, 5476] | 0.2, 9.66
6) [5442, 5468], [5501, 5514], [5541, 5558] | 0.2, 9.34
